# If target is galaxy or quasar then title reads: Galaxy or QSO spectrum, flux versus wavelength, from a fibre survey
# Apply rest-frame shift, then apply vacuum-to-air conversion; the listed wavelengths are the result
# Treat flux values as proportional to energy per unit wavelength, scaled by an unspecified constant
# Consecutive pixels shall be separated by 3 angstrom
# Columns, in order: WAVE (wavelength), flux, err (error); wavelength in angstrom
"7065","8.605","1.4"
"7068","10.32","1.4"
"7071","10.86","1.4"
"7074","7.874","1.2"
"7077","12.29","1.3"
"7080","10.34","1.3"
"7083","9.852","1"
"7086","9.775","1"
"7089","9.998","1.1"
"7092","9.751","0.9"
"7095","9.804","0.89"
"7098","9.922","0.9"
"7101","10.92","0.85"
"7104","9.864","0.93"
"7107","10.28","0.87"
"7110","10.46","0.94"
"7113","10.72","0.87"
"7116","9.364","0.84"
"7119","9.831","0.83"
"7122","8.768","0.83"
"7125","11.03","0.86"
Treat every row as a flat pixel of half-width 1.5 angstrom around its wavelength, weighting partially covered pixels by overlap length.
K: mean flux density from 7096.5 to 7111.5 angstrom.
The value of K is 10.3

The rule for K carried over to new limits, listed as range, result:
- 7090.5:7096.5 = 9.78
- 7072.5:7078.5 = 10.1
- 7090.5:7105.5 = 10.1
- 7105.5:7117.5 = 10.2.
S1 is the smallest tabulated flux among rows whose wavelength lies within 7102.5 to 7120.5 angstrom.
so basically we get 9.364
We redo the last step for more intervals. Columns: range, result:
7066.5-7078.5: 7.874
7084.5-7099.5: 9.751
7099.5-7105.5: 9.864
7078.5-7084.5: 9.852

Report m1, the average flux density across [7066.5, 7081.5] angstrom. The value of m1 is 10.3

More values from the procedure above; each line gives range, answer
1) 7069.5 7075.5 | 9.37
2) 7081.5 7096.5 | 9.84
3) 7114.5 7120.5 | 9.6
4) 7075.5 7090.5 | 10.5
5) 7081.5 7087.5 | 9.81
